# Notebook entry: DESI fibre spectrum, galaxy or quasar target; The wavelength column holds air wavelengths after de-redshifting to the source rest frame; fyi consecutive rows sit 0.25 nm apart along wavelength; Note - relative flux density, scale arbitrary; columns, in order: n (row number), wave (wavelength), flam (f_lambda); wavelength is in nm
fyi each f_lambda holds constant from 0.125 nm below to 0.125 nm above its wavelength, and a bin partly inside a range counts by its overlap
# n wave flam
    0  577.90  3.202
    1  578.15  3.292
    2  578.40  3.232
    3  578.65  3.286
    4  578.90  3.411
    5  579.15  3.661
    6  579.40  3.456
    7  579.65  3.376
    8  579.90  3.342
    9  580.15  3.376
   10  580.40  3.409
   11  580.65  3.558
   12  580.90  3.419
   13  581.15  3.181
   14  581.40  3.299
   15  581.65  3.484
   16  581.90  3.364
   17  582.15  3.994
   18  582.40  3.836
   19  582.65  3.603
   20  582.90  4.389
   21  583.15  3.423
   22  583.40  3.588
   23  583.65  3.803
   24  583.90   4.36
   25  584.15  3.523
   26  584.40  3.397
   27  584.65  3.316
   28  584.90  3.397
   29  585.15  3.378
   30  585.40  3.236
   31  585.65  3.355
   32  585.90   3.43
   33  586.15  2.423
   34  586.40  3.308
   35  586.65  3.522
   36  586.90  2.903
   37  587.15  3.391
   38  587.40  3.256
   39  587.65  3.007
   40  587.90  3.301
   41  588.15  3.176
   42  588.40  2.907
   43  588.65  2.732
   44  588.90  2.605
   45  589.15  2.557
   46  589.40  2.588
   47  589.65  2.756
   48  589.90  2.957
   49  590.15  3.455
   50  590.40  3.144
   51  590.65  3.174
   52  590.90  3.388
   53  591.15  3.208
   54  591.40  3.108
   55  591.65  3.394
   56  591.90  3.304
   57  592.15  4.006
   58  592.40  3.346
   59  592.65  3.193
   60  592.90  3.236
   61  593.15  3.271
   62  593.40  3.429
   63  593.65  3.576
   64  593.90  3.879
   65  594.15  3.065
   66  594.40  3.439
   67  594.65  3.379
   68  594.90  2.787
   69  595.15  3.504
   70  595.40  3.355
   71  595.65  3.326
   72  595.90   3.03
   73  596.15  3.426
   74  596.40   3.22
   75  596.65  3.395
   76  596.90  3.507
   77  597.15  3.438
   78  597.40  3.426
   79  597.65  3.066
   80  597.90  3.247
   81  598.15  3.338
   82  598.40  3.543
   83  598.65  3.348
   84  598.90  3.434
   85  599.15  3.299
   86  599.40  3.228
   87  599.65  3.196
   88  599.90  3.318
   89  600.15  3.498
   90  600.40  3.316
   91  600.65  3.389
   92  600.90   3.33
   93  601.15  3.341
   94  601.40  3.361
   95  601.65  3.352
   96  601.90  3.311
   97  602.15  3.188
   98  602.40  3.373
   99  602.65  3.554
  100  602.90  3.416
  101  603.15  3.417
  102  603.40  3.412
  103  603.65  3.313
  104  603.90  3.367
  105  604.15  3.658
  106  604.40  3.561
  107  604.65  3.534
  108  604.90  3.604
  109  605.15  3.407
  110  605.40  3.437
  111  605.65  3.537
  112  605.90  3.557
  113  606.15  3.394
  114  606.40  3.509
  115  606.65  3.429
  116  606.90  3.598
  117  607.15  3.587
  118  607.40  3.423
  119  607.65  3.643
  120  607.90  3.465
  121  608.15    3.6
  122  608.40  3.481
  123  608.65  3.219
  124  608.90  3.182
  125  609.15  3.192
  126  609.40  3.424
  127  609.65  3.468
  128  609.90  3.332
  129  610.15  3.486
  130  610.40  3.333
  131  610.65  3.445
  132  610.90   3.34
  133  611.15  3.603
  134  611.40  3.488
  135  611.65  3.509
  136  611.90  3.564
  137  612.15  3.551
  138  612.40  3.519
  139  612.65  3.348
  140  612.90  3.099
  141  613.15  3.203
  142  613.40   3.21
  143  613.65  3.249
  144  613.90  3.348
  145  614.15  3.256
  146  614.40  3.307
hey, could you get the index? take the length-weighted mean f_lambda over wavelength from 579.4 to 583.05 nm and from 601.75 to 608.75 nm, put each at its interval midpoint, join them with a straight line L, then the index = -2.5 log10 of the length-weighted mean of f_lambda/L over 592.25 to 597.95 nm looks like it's 0.05 mag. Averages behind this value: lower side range 3.54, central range 3.33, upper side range 3.46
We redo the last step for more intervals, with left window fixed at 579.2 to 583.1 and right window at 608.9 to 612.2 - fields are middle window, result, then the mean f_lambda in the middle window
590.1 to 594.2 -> 0.04 mag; 3.37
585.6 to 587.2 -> 0.11 mag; 3.17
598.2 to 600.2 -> 0.04 mag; 3.35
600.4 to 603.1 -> 0.03 mag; 3.36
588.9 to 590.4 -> 0.22 mag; 2.86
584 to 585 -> 0.03 mag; 3.43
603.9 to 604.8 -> -0.03 mag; 3.55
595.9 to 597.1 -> 0.04 mag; 3.35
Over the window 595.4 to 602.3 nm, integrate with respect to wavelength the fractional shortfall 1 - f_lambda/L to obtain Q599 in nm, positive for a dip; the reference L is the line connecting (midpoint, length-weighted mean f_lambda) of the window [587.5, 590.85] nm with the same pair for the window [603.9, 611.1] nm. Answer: -0.226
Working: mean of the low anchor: 2.96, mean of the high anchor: 3.46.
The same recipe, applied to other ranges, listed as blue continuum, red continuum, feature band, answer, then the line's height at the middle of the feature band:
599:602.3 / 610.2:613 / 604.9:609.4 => -0.08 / 3.39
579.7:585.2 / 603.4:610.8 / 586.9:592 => 0.68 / 3.53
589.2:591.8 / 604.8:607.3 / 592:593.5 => -0.12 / 3.16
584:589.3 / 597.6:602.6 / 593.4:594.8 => -0.09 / 3.25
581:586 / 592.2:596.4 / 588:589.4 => 0.27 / 3.46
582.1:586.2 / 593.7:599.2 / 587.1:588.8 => 0.20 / 3.5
